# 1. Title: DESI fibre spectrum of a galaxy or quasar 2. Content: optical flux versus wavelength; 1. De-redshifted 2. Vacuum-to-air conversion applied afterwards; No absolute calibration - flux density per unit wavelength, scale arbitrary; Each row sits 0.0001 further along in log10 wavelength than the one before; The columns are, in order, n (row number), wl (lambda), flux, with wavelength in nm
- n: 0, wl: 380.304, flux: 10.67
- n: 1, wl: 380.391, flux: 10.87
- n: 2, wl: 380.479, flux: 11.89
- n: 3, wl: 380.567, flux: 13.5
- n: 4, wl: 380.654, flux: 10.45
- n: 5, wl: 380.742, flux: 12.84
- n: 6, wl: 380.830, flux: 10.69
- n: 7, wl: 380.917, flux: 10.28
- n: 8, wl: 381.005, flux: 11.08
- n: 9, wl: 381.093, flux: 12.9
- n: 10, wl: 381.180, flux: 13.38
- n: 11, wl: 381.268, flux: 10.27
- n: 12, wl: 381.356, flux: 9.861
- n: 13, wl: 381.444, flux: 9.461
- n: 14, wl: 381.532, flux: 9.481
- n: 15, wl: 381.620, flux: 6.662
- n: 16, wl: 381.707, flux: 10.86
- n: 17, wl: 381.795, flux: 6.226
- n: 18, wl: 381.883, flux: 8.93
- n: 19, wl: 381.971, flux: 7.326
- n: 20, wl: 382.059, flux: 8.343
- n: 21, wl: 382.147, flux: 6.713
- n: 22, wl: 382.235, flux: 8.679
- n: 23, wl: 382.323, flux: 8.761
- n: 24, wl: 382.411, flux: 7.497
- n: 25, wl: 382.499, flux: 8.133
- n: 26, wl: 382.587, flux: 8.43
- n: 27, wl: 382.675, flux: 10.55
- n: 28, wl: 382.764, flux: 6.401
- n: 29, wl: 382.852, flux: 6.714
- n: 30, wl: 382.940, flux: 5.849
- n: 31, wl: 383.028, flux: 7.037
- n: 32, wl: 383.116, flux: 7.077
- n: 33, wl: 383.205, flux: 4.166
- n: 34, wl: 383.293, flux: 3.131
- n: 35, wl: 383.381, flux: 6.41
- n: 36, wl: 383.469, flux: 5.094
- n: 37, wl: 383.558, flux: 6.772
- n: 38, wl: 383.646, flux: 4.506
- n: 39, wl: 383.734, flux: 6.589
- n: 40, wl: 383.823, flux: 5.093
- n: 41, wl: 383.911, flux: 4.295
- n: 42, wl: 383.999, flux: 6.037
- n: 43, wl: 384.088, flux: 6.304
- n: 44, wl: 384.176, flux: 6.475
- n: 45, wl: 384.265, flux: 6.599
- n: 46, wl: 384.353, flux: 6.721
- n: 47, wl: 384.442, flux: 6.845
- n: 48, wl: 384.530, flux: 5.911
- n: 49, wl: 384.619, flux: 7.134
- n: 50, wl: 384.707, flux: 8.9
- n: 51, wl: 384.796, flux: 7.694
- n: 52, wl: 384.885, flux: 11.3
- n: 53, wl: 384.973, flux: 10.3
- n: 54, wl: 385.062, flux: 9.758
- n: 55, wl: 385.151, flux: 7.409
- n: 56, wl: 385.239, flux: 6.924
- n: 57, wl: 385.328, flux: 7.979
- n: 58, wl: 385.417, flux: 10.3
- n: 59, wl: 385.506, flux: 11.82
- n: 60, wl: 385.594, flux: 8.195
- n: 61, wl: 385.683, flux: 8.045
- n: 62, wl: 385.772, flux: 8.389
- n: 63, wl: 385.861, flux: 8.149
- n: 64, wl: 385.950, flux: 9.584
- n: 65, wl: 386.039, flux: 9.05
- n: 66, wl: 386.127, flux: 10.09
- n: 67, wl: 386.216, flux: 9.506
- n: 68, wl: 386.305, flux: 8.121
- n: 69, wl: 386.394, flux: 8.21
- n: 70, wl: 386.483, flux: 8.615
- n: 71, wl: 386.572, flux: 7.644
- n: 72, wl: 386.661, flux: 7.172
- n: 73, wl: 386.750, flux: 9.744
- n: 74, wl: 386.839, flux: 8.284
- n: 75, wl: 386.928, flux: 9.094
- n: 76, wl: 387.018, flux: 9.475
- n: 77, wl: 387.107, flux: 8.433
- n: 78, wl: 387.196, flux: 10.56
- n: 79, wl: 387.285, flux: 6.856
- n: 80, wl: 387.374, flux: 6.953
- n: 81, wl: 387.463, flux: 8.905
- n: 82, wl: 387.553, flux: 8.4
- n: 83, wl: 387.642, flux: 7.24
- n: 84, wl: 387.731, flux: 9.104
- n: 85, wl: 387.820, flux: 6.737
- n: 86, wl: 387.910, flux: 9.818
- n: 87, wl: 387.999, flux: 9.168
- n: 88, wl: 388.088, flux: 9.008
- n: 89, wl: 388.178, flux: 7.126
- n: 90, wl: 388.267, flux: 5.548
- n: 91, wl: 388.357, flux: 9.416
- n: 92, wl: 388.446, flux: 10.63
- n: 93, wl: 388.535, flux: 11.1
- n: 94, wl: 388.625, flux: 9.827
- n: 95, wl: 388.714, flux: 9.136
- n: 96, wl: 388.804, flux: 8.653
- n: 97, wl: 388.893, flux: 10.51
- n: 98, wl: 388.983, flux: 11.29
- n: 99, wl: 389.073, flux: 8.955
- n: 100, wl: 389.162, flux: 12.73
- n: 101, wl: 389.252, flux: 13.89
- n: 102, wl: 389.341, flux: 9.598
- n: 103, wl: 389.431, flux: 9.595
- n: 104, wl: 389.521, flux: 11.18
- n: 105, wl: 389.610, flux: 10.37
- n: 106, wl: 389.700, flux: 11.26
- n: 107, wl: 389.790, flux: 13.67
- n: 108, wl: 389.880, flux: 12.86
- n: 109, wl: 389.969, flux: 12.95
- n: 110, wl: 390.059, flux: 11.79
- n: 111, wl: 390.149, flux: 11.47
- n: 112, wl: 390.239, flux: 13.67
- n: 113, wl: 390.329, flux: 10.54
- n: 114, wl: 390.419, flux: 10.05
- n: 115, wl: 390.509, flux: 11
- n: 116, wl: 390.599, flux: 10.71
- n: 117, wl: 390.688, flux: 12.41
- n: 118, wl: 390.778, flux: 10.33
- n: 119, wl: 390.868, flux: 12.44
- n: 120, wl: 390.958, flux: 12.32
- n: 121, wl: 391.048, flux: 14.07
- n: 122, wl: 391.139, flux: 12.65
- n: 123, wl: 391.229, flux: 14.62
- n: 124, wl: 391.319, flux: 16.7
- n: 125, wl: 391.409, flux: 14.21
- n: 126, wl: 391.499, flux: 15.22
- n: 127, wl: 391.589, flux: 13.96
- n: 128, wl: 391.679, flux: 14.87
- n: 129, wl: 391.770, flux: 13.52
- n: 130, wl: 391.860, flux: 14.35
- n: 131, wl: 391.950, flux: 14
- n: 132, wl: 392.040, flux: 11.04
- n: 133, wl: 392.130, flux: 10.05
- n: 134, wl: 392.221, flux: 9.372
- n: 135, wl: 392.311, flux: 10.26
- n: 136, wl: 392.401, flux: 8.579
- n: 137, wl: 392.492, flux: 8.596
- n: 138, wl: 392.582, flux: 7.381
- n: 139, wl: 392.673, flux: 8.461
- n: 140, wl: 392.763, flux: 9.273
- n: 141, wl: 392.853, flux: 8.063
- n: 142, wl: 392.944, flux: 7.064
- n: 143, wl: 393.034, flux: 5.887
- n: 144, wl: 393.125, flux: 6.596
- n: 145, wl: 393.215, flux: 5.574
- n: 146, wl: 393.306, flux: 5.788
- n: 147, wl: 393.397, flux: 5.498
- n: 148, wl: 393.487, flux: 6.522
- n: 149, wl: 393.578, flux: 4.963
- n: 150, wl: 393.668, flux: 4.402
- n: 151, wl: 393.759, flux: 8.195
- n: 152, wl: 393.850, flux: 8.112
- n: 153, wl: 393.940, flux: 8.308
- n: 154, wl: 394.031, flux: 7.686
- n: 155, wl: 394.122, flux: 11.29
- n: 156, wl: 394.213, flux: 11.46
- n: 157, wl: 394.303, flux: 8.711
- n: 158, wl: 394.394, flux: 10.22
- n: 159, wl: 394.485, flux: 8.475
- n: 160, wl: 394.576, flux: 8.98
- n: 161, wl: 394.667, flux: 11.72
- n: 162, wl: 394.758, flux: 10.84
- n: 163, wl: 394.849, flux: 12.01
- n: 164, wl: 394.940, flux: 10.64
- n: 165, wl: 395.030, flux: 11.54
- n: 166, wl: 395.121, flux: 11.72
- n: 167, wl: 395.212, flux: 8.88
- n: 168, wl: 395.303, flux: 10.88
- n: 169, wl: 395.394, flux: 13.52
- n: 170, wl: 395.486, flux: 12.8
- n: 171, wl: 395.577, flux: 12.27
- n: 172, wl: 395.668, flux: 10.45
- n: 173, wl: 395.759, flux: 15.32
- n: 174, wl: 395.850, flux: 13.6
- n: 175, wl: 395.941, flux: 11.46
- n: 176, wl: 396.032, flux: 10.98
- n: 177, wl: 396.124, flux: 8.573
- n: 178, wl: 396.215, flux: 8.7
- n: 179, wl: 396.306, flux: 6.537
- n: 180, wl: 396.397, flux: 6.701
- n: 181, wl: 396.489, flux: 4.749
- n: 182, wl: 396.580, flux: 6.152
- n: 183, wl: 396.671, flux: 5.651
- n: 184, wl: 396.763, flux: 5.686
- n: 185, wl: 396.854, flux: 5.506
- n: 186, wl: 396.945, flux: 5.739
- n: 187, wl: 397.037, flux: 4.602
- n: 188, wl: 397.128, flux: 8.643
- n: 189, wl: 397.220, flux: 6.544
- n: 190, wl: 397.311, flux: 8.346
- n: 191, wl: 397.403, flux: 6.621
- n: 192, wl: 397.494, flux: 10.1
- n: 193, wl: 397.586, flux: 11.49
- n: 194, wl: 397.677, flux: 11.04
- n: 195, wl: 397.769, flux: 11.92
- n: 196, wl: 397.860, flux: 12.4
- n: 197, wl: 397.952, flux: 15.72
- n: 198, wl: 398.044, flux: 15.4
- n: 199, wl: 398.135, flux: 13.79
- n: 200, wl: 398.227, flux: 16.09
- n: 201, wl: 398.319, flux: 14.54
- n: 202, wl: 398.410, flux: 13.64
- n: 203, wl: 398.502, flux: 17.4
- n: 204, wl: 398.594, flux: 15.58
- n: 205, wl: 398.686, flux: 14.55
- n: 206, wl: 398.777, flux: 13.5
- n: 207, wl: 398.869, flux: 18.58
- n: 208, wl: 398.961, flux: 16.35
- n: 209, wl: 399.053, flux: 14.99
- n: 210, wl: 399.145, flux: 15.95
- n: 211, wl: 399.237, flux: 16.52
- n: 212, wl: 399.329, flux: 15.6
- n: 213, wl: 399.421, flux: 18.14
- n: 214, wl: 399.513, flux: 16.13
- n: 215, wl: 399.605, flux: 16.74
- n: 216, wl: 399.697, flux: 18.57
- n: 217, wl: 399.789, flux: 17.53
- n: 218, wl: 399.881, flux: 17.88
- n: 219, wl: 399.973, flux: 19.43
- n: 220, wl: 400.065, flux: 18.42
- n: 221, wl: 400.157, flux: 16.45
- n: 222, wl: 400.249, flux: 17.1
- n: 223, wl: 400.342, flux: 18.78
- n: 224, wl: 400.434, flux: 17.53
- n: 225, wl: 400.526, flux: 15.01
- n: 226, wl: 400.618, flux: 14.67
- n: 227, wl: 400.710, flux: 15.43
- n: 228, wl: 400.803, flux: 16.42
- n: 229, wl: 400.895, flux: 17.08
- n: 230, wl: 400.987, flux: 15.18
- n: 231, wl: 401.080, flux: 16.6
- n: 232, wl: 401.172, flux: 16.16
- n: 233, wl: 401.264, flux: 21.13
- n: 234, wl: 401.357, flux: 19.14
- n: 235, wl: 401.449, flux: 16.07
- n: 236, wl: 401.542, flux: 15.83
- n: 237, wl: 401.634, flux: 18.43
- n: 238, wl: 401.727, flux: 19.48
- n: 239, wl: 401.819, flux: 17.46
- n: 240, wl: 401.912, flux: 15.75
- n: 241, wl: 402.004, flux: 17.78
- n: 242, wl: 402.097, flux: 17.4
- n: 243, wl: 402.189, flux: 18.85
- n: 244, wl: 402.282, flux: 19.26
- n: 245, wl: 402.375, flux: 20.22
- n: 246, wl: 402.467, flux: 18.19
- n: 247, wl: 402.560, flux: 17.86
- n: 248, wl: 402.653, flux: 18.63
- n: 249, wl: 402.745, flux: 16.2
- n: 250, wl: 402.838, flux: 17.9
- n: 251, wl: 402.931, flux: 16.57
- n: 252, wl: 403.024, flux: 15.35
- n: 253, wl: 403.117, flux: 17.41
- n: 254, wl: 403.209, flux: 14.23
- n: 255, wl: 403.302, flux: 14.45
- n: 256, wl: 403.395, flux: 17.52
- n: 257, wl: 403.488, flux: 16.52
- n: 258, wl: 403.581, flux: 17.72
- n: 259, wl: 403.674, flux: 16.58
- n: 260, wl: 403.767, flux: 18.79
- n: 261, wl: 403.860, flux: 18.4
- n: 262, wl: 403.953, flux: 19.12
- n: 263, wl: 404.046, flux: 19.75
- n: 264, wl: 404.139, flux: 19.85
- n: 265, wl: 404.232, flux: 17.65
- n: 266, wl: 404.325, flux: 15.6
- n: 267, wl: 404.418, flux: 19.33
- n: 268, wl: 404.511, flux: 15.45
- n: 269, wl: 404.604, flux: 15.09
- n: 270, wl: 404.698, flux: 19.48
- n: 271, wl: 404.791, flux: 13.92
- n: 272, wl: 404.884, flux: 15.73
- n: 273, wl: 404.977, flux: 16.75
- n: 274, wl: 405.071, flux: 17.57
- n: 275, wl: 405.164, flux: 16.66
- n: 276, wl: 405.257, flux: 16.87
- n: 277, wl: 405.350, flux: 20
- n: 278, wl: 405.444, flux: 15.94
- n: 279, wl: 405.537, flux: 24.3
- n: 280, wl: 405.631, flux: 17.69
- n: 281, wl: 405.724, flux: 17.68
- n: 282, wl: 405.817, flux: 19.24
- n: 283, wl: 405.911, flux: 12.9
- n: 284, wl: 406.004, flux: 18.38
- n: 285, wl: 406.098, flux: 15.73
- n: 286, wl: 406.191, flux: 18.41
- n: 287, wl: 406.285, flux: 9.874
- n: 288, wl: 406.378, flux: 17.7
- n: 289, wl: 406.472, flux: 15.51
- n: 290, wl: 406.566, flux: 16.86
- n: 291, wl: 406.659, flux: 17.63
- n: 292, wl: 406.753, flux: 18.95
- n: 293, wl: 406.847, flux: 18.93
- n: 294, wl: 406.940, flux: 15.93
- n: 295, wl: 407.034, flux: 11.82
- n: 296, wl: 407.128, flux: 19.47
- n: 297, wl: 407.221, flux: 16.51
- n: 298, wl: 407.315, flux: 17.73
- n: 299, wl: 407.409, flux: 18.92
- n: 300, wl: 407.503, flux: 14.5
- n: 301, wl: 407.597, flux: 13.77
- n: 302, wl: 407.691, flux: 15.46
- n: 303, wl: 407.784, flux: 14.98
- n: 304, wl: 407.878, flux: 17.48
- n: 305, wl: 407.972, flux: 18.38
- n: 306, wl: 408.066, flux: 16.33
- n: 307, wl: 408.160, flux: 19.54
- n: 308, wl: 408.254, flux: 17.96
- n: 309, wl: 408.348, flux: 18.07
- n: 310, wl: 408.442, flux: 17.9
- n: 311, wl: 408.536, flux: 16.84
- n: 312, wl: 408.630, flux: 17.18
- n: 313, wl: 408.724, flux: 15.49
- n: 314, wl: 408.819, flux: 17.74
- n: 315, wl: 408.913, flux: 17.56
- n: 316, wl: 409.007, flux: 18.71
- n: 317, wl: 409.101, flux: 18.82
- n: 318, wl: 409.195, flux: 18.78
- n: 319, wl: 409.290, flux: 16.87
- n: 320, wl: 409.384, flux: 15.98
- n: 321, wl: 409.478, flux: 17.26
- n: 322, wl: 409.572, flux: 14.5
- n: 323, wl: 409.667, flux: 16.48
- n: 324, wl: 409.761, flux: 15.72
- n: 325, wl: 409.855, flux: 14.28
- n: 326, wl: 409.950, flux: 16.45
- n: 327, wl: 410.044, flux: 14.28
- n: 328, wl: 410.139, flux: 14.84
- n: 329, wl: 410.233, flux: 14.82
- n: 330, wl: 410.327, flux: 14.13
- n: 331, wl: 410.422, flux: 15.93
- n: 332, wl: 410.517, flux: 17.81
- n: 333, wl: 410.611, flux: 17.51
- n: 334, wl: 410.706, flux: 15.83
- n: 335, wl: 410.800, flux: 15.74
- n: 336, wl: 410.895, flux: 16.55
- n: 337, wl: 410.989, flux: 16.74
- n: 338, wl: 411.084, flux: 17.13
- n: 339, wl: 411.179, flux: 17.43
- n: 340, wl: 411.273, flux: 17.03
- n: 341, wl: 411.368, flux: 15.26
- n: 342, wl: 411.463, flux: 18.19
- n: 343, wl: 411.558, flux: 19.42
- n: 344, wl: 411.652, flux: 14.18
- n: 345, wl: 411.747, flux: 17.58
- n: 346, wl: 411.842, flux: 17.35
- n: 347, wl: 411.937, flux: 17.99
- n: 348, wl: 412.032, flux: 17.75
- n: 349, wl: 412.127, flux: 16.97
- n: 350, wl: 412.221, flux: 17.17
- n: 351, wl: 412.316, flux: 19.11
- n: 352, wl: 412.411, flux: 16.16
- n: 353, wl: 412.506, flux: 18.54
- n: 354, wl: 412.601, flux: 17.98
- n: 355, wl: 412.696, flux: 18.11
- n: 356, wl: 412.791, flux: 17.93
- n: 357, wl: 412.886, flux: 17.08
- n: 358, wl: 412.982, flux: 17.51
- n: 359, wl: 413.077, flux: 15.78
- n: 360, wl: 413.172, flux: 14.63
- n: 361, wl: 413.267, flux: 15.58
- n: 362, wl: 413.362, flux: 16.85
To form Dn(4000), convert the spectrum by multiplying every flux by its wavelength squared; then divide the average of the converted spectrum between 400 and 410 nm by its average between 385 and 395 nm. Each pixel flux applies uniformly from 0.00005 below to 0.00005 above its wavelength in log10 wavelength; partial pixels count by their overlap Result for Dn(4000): 1.88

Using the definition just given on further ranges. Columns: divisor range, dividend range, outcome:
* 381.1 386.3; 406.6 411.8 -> 2.42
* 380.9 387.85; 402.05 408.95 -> 2.37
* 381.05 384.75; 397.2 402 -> 2.29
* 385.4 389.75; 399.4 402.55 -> 2.03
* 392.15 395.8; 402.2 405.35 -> 1.99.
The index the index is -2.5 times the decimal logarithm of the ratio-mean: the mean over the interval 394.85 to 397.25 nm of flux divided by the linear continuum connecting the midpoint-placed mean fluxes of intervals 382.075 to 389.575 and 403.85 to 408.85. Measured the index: 0.34 mag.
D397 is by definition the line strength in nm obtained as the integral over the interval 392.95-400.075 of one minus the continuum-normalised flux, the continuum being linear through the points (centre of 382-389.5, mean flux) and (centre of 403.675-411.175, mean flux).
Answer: 0.87 nm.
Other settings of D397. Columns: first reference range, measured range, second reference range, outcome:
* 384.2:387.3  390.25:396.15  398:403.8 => 0.96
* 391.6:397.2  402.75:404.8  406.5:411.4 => -0.46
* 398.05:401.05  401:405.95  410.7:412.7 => -0.26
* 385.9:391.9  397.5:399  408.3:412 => -0.13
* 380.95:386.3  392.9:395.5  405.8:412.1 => 0.62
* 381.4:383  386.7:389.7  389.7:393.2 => 0.26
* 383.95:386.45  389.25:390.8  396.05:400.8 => -0.23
